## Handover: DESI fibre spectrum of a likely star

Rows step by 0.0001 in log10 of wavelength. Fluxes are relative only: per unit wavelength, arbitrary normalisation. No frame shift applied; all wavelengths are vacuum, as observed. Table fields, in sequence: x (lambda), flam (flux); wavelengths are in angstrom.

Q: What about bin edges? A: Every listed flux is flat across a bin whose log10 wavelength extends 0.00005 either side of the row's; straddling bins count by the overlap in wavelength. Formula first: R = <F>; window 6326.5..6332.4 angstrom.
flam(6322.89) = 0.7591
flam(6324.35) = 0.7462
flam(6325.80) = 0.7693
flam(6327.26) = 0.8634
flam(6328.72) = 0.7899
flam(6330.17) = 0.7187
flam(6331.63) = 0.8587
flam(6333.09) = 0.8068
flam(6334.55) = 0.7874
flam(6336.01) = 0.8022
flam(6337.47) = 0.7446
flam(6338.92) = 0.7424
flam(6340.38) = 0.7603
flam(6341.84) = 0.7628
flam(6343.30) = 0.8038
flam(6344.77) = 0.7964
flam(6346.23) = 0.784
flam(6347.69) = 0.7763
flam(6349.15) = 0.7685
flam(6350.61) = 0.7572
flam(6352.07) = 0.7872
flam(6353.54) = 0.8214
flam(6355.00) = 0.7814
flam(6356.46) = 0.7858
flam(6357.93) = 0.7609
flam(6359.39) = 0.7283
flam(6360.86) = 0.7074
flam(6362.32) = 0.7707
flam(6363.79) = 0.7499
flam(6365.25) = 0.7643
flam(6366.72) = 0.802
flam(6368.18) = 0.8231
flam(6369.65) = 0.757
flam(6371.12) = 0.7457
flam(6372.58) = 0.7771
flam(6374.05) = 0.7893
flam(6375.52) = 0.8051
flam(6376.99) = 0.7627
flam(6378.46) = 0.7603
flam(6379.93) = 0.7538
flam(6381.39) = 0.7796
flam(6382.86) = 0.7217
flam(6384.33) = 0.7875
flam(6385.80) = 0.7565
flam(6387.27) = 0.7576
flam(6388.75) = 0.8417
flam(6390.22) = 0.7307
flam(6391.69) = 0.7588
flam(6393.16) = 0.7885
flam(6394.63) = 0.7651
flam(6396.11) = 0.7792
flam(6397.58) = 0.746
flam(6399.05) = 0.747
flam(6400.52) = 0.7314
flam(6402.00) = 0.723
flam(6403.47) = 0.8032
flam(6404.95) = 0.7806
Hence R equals 0.807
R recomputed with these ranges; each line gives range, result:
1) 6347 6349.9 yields 0.773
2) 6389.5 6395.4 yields 0.761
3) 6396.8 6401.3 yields 0.742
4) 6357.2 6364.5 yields 0.743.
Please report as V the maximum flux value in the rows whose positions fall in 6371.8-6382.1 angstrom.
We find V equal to 0.8051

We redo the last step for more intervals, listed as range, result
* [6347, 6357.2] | 0.8214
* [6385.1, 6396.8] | 0.8417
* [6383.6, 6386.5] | 0.7875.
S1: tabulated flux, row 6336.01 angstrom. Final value 0.8022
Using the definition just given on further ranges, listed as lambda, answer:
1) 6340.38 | 0.7603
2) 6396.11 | 0.7792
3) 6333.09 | 0.8068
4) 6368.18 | 0.8231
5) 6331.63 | 0.8587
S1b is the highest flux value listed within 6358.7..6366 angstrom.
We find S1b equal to 0.7707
